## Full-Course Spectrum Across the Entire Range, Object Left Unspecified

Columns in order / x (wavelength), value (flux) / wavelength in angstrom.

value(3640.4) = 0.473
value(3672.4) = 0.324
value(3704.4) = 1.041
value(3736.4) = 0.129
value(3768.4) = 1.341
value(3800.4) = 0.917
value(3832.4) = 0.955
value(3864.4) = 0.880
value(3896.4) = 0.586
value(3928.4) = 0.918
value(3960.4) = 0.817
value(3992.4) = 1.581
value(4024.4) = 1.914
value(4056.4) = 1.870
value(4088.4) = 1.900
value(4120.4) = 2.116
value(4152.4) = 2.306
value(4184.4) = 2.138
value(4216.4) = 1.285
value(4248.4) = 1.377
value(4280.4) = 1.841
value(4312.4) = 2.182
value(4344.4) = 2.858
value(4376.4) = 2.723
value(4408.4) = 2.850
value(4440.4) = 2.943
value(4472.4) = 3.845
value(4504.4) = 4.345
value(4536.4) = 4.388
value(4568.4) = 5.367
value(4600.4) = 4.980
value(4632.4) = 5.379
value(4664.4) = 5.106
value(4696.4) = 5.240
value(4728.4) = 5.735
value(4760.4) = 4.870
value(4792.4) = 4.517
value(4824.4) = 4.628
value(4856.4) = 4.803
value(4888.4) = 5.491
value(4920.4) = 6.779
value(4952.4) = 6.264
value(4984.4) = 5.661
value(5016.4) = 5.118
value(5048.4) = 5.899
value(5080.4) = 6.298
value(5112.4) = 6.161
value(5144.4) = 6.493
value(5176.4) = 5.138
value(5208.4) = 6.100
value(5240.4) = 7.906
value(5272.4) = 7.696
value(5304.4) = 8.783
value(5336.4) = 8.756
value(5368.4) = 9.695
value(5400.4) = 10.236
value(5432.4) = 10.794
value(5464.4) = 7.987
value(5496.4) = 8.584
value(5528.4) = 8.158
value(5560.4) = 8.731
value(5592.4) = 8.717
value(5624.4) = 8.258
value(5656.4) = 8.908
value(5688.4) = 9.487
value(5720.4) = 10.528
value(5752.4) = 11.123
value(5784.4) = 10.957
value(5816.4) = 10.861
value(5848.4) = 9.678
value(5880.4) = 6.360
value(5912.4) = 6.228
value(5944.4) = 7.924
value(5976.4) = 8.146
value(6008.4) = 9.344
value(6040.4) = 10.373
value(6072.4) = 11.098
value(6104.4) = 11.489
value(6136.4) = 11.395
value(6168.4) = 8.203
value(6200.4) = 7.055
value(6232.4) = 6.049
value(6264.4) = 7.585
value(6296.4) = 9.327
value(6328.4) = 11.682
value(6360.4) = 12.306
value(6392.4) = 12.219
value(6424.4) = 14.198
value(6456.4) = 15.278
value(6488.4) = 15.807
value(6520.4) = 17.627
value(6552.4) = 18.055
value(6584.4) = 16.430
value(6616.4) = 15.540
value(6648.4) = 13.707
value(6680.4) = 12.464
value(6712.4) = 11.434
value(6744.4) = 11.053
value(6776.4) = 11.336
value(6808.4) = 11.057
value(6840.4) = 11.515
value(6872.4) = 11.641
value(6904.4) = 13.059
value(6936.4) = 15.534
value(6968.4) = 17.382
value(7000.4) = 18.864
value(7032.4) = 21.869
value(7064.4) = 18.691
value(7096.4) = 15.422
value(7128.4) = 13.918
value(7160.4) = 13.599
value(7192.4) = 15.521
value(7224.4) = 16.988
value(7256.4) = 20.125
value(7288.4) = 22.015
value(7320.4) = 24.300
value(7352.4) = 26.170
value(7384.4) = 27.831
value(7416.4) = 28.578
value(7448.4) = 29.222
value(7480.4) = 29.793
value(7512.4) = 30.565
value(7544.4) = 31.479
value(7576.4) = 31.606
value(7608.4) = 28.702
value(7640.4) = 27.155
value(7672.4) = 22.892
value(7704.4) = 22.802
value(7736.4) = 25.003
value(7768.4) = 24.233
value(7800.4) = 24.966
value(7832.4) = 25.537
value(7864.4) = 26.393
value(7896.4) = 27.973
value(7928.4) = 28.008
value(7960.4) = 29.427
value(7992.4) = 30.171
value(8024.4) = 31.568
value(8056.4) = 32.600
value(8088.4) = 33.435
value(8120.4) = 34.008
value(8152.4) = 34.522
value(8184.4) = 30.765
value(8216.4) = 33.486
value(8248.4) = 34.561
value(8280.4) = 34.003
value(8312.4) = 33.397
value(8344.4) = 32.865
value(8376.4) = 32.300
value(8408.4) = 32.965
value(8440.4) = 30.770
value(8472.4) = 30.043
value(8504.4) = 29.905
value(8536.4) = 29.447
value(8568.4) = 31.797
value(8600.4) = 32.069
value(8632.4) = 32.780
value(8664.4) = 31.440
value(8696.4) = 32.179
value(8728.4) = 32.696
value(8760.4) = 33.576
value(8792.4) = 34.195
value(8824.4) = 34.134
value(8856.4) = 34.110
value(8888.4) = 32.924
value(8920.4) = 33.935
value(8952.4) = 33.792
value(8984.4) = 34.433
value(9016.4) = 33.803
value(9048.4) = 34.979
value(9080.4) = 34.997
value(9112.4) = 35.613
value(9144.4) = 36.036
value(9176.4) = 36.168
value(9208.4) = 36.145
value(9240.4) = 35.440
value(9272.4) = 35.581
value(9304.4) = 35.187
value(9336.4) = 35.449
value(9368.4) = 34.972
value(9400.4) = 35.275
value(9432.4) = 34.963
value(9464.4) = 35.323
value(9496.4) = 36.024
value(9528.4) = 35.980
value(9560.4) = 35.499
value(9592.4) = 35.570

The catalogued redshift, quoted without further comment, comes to 0.000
